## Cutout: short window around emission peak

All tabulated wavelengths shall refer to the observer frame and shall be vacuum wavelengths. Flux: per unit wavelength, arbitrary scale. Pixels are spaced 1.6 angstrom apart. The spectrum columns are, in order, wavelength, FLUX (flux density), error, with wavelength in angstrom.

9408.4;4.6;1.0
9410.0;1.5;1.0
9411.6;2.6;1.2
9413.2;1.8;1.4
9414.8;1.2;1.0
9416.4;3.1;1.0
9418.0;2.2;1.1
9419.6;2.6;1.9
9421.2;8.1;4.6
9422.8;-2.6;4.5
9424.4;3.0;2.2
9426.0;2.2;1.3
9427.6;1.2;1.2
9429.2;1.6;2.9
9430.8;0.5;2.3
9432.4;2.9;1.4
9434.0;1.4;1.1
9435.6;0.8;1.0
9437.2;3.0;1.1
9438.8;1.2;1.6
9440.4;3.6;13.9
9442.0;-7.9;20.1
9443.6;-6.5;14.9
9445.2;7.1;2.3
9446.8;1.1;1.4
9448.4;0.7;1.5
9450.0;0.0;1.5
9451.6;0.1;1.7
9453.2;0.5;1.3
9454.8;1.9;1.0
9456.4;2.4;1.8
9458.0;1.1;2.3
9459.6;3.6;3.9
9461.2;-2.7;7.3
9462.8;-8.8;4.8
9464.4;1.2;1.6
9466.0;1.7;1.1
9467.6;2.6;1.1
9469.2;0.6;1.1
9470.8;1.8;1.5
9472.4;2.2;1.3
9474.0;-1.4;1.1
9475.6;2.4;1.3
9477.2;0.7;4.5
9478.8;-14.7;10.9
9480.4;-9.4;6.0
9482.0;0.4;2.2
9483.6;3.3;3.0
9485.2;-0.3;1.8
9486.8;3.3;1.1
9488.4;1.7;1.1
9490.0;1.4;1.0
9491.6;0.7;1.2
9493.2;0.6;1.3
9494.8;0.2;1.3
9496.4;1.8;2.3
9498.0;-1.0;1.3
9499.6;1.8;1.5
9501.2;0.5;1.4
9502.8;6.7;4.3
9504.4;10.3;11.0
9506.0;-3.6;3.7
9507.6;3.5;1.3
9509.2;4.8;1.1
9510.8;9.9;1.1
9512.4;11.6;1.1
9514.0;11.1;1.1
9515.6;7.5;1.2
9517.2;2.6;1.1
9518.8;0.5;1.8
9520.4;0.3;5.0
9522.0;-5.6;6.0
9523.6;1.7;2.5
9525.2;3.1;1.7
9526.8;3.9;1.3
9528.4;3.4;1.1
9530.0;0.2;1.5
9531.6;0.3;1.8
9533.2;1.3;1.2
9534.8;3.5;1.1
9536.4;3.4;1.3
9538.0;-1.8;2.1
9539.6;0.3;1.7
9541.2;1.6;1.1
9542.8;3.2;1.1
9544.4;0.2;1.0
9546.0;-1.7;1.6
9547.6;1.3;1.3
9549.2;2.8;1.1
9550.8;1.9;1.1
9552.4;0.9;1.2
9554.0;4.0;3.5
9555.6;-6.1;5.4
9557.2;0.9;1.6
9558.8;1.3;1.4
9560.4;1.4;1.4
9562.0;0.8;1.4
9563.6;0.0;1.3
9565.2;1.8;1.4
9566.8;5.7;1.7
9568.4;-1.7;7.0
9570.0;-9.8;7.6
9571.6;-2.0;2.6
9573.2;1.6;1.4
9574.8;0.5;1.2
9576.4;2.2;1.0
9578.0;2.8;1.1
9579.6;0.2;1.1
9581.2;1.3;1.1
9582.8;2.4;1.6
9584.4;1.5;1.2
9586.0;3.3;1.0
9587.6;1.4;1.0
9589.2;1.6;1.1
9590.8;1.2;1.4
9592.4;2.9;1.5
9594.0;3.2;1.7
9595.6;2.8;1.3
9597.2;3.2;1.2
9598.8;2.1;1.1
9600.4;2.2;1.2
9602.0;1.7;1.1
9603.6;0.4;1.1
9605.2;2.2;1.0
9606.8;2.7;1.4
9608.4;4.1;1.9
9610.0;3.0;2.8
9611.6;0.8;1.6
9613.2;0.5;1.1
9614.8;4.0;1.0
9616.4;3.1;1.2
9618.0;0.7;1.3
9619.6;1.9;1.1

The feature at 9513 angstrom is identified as H-beta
